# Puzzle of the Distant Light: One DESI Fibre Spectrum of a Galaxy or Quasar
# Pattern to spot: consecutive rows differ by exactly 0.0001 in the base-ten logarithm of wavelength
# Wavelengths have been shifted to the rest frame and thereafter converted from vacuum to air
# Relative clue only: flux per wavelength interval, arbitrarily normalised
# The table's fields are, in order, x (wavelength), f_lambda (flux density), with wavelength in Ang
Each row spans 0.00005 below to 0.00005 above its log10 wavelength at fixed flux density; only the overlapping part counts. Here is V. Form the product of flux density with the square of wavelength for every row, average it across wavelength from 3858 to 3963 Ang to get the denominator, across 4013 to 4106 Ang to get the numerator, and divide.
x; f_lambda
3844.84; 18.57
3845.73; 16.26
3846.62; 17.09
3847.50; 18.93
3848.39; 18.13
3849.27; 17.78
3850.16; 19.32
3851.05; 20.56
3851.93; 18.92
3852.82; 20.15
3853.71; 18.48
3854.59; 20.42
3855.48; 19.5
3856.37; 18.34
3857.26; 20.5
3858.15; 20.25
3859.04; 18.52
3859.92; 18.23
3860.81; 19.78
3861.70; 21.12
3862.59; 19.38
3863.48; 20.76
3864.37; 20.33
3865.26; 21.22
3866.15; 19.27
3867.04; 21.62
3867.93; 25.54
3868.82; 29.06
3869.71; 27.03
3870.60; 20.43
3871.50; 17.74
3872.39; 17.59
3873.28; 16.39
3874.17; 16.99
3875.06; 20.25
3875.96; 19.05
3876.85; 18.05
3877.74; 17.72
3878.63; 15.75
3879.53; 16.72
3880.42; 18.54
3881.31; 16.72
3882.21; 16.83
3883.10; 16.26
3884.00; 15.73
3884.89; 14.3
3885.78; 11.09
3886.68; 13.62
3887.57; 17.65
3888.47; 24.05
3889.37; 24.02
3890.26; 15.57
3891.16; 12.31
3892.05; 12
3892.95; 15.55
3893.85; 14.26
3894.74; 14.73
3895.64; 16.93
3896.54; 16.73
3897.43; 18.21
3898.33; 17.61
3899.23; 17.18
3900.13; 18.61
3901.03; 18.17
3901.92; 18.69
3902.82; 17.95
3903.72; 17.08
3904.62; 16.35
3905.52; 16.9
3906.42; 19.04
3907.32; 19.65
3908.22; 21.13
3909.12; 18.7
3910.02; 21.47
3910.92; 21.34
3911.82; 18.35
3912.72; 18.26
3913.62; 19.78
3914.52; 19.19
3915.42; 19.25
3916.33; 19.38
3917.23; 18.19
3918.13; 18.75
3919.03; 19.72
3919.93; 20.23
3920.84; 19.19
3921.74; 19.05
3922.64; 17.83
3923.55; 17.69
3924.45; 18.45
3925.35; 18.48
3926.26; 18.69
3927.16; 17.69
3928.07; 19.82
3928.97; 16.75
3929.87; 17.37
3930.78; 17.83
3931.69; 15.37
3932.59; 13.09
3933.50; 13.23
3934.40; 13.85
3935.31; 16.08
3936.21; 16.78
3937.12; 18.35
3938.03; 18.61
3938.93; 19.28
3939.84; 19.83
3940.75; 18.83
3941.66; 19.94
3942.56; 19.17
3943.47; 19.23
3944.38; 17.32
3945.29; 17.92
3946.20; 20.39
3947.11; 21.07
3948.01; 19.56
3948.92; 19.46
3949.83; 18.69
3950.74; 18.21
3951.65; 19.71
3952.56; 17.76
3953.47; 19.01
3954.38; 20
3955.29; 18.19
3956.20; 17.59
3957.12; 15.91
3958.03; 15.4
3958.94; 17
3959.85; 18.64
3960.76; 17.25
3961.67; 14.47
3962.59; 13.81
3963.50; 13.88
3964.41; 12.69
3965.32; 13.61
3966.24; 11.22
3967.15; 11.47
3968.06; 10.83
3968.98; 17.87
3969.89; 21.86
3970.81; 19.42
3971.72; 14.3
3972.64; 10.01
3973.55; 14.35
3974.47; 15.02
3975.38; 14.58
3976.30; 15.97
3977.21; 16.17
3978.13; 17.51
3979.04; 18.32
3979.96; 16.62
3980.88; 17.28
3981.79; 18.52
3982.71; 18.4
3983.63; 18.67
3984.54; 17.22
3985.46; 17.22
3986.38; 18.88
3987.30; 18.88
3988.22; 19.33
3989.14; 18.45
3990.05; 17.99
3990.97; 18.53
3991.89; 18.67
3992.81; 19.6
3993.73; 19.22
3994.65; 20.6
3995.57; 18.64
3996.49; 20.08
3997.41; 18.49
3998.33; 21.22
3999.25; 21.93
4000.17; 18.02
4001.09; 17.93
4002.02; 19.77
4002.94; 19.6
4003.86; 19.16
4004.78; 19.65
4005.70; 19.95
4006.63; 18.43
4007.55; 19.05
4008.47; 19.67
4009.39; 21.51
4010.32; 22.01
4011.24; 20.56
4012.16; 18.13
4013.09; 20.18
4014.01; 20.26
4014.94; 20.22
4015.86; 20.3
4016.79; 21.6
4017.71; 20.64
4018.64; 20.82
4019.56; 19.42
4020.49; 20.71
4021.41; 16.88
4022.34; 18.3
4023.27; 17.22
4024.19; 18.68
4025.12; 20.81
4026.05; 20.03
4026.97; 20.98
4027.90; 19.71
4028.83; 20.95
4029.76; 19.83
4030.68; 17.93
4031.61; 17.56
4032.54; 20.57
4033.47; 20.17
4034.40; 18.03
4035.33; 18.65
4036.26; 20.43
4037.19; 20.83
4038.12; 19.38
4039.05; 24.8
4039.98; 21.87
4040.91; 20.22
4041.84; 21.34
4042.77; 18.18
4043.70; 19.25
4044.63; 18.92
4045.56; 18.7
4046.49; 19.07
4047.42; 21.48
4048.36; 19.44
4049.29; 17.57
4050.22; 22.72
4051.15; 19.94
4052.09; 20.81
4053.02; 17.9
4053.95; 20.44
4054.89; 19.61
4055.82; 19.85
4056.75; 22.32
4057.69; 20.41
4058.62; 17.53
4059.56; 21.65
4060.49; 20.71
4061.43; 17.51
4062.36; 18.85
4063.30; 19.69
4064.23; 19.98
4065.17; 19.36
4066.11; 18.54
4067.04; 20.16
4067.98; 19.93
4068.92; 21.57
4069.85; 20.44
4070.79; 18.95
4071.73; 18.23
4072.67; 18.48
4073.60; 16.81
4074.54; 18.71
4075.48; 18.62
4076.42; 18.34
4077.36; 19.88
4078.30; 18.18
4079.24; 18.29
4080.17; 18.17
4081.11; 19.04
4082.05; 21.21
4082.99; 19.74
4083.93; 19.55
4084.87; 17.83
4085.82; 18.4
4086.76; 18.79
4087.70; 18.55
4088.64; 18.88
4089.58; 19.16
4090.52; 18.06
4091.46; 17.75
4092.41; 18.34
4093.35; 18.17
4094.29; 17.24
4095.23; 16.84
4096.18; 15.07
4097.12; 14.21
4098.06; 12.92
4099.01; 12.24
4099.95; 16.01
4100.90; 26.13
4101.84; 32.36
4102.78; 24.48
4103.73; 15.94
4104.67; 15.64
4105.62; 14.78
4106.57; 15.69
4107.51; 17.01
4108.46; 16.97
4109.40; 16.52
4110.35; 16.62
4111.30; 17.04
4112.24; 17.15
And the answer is 1.1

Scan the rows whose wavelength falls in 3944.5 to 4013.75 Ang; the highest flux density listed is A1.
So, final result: 22.01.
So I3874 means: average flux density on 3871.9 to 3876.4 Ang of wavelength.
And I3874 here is 18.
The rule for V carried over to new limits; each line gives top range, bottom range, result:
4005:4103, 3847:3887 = 1.13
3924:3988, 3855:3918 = 0.96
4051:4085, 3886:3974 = 1.19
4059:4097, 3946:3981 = 1.21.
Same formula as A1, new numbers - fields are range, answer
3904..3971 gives 21.86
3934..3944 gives 19.94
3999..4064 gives 24.8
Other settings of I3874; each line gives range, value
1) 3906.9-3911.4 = 20.5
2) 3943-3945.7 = 18.1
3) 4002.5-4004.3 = 19.4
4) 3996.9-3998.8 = 19.9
